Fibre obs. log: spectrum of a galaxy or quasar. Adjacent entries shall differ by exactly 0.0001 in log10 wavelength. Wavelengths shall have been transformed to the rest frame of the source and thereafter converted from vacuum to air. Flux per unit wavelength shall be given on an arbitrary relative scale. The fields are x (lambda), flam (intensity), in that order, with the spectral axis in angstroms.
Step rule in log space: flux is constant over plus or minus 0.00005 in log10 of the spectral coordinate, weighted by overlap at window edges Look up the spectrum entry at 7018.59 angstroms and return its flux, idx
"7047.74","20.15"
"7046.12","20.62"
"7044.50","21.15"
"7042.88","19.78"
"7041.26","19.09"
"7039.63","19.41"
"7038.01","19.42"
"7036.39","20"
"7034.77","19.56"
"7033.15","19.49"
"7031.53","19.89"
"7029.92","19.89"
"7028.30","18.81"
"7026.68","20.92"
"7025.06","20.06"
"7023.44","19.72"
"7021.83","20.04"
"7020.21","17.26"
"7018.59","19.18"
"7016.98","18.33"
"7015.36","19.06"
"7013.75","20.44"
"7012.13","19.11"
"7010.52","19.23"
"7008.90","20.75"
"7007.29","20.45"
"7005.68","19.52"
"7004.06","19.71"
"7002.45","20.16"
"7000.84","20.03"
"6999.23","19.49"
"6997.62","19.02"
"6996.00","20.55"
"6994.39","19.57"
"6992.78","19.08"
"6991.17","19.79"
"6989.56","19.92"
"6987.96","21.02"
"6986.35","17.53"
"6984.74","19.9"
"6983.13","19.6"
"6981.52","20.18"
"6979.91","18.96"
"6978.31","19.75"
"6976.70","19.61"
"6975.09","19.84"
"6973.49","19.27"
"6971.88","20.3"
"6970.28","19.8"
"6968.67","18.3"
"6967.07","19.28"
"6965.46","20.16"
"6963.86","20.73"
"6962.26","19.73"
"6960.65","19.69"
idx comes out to 19.18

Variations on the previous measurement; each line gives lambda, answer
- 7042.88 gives 19.78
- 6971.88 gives 20.3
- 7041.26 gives 19.09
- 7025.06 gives 20.06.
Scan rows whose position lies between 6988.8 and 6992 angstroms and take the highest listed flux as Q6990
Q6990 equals 19.92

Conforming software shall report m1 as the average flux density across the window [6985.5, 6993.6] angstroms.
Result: 19.5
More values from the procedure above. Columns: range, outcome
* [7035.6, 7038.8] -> 19.7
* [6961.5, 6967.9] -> 20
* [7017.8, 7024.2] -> 19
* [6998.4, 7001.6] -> 19.8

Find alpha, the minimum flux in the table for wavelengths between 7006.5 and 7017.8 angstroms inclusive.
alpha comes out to 18.33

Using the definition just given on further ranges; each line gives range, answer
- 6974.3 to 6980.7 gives 18.96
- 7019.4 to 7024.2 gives 17.26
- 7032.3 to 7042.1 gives 19.09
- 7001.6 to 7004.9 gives 19.71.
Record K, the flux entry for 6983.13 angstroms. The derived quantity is 19.6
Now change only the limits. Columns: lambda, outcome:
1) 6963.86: 20.73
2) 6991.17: 19.79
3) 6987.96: 21.02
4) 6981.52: 20.18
